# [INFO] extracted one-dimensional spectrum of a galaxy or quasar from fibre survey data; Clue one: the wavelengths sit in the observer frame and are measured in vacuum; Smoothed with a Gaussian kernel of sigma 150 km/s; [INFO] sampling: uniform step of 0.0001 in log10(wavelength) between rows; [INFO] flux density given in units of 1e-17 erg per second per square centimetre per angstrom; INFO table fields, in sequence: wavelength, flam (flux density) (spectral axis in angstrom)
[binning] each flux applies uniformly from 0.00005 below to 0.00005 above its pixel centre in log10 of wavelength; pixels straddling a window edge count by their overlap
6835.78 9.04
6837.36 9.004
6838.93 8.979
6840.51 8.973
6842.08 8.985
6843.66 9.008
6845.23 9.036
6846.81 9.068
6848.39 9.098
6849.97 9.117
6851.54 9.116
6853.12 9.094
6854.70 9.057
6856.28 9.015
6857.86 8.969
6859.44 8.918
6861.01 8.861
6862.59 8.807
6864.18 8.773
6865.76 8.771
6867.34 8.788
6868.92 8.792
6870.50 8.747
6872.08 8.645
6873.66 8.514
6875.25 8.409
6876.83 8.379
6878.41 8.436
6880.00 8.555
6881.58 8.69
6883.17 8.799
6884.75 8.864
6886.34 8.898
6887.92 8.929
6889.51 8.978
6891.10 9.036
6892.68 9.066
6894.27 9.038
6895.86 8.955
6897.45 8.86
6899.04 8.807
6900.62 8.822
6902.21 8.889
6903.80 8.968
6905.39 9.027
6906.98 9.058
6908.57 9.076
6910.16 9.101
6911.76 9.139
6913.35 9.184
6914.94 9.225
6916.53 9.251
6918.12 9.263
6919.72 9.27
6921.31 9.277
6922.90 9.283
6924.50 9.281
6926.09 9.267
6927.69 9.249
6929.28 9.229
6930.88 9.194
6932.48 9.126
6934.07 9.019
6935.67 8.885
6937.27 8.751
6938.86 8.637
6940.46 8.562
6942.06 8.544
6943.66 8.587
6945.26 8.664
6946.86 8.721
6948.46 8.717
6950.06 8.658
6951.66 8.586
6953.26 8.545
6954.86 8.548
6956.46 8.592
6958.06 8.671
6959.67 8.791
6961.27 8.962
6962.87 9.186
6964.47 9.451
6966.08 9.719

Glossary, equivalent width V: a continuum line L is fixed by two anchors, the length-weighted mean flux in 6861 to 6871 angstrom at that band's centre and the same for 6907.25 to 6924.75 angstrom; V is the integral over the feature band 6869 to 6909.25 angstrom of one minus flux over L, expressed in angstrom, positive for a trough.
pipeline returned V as 0.7 angstrom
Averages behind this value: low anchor 8.78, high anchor 9.21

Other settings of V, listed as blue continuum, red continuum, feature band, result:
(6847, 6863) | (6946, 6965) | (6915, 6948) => -0.6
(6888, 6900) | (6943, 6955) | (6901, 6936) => -1.3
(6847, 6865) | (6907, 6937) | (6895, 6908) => 0.3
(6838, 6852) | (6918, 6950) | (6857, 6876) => 0.6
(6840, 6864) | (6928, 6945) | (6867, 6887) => 0.7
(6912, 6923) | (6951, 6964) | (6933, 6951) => 0.5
